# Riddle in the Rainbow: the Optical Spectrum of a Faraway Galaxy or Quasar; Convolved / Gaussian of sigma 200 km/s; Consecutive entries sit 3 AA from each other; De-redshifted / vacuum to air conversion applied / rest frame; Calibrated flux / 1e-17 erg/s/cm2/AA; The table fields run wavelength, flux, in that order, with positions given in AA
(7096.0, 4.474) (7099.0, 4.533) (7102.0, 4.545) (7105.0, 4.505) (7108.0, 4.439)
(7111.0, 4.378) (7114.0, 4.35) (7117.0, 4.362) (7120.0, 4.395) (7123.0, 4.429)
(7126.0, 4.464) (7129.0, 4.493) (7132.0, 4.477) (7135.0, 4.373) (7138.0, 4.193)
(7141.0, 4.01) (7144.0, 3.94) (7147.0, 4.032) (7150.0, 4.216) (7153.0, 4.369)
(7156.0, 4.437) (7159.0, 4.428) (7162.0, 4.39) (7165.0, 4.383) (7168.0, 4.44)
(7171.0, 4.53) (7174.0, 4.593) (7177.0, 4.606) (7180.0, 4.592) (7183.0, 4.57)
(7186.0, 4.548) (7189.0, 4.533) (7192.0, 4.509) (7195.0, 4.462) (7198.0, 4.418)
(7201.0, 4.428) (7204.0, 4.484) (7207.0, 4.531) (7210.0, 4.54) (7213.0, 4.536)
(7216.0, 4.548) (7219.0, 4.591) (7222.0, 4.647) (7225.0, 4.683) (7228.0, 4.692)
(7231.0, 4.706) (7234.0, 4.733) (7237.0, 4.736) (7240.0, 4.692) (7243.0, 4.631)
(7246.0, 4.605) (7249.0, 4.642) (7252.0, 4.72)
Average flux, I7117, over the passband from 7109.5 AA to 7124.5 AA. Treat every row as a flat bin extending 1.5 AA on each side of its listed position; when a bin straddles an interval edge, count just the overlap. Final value 4.38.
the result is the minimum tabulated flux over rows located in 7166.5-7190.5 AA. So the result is 4.44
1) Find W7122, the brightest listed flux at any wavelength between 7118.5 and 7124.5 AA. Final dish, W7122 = 4.429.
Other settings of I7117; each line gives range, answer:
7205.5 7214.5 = 4.54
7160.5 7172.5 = 4.44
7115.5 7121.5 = 4.38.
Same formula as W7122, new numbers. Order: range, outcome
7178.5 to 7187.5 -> 4.592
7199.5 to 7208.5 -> 4.531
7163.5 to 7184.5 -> 4.606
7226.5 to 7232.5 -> 4.706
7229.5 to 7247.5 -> 4.736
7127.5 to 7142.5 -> 4.493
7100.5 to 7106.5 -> 4.545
